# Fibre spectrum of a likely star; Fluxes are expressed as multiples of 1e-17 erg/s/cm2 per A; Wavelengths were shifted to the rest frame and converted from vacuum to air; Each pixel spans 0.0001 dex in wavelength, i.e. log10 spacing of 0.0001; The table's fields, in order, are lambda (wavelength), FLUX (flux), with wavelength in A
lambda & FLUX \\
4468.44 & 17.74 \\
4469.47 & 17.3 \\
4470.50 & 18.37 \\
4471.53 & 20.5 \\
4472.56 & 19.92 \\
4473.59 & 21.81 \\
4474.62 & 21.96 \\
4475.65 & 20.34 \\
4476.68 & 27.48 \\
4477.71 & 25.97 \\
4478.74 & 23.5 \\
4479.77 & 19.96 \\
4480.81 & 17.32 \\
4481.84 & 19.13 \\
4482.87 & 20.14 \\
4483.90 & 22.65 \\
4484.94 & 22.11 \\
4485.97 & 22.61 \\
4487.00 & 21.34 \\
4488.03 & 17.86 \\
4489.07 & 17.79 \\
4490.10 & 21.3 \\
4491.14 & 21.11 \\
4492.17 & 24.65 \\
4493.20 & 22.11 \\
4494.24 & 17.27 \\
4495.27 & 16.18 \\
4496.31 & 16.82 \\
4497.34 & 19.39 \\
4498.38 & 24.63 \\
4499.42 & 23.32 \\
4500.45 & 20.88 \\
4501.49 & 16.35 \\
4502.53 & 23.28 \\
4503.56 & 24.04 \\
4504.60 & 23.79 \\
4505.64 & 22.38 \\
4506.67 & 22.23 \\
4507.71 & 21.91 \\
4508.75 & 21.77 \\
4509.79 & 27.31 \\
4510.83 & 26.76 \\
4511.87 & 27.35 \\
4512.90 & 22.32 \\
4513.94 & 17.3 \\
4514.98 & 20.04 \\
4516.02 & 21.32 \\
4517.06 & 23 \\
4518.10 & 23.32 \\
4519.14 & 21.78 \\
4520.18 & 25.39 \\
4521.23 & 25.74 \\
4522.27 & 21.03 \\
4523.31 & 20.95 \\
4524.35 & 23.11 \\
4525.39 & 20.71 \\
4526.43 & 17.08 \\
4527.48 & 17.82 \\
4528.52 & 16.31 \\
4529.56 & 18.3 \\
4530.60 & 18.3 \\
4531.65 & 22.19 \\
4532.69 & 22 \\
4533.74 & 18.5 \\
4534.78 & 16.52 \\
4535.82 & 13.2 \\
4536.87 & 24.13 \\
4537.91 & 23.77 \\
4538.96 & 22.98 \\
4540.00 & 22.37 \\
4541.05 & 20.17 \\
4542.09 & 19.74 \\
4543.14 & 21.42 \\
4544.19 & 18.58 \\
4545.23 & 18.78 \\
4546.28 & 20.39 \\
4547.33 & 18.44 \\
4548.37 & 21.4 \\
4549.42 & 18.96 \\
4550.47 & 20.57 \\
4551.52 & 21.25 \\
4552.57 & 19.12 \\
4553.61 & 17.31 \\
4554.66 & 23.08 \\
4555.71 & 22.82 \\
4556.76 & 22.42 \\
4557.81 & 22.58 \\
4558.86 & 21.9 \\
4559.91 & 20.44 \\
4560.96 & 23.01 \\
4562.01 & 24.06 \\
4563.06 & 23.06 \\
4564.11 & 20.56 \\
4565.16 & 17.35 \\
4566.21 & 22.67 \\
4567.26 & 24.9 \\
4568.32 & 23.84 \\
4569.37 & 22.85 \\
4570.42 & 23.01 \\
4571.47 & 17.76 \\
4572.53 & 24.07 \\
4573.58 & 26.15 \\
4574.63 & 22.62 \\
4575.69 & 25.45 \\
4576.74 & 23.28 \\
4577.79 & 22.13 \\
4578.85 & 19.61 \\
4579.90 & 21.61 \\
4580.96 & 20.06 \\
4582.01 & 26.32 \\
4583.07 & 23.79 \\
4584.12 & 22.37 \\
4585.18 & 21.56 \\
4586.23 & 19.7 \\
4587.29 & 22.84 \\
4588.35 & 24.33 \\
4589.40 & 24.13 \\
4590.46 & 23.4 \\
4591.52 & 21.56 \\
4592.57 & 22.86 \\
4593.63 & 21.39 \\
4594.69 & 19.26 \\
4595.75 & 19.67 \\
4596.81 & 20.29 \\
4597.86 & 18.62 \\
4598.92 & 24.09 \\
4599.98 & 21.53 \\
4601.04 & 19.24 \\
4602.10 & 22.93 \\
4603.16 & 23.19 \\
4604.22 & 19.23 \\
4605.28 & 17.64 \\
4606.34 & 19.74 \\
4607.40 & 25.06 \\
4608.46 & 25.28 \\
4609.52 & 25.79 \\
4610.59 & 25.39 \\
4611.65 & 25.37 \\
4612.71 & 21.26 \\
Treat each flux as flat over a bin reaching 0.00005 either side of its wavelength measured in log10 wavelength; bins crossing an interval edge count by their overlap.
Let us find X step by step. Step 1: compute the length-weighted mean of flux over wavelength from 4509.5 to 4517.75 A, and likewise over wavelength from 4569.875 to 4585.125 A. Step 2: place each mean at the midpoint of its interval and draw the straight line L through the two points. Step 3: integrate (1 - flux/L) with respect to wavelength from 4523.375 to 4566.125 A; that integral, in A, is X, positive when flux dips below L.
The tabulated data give 4.65 A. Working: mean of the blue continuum 23.1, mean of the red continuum 22.7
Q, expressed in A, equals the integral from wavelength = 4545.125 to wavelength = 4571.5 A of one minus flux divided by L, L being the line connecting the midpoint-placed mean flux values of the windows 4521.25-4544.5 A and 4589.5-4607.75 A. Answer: -1.1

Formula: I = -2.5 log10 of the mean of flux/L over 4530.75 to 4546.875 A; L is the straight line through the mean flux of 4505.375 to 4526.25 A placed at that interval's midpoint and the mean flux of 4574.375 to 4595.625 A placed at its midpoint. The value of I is 0.12 mag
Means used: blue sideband 22.7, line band 20.3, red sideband 22.4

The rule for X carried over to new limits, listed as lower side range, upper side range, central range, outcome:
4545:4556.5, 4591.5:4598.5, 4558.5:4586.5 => -2.8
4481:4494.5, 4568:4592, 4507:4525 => -1.3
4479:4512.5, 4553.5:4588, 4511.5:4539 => 1.2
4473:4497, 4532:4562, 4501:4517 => -1.4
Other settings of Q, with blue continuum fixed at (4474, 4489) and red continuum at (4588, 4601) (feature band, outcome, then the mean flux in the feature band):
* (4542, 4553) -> 0.9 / 19.9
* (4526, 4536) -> 1.6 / 18.2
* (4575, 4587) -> -0.4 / 22.4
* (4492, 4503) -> 0.6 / 20.3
